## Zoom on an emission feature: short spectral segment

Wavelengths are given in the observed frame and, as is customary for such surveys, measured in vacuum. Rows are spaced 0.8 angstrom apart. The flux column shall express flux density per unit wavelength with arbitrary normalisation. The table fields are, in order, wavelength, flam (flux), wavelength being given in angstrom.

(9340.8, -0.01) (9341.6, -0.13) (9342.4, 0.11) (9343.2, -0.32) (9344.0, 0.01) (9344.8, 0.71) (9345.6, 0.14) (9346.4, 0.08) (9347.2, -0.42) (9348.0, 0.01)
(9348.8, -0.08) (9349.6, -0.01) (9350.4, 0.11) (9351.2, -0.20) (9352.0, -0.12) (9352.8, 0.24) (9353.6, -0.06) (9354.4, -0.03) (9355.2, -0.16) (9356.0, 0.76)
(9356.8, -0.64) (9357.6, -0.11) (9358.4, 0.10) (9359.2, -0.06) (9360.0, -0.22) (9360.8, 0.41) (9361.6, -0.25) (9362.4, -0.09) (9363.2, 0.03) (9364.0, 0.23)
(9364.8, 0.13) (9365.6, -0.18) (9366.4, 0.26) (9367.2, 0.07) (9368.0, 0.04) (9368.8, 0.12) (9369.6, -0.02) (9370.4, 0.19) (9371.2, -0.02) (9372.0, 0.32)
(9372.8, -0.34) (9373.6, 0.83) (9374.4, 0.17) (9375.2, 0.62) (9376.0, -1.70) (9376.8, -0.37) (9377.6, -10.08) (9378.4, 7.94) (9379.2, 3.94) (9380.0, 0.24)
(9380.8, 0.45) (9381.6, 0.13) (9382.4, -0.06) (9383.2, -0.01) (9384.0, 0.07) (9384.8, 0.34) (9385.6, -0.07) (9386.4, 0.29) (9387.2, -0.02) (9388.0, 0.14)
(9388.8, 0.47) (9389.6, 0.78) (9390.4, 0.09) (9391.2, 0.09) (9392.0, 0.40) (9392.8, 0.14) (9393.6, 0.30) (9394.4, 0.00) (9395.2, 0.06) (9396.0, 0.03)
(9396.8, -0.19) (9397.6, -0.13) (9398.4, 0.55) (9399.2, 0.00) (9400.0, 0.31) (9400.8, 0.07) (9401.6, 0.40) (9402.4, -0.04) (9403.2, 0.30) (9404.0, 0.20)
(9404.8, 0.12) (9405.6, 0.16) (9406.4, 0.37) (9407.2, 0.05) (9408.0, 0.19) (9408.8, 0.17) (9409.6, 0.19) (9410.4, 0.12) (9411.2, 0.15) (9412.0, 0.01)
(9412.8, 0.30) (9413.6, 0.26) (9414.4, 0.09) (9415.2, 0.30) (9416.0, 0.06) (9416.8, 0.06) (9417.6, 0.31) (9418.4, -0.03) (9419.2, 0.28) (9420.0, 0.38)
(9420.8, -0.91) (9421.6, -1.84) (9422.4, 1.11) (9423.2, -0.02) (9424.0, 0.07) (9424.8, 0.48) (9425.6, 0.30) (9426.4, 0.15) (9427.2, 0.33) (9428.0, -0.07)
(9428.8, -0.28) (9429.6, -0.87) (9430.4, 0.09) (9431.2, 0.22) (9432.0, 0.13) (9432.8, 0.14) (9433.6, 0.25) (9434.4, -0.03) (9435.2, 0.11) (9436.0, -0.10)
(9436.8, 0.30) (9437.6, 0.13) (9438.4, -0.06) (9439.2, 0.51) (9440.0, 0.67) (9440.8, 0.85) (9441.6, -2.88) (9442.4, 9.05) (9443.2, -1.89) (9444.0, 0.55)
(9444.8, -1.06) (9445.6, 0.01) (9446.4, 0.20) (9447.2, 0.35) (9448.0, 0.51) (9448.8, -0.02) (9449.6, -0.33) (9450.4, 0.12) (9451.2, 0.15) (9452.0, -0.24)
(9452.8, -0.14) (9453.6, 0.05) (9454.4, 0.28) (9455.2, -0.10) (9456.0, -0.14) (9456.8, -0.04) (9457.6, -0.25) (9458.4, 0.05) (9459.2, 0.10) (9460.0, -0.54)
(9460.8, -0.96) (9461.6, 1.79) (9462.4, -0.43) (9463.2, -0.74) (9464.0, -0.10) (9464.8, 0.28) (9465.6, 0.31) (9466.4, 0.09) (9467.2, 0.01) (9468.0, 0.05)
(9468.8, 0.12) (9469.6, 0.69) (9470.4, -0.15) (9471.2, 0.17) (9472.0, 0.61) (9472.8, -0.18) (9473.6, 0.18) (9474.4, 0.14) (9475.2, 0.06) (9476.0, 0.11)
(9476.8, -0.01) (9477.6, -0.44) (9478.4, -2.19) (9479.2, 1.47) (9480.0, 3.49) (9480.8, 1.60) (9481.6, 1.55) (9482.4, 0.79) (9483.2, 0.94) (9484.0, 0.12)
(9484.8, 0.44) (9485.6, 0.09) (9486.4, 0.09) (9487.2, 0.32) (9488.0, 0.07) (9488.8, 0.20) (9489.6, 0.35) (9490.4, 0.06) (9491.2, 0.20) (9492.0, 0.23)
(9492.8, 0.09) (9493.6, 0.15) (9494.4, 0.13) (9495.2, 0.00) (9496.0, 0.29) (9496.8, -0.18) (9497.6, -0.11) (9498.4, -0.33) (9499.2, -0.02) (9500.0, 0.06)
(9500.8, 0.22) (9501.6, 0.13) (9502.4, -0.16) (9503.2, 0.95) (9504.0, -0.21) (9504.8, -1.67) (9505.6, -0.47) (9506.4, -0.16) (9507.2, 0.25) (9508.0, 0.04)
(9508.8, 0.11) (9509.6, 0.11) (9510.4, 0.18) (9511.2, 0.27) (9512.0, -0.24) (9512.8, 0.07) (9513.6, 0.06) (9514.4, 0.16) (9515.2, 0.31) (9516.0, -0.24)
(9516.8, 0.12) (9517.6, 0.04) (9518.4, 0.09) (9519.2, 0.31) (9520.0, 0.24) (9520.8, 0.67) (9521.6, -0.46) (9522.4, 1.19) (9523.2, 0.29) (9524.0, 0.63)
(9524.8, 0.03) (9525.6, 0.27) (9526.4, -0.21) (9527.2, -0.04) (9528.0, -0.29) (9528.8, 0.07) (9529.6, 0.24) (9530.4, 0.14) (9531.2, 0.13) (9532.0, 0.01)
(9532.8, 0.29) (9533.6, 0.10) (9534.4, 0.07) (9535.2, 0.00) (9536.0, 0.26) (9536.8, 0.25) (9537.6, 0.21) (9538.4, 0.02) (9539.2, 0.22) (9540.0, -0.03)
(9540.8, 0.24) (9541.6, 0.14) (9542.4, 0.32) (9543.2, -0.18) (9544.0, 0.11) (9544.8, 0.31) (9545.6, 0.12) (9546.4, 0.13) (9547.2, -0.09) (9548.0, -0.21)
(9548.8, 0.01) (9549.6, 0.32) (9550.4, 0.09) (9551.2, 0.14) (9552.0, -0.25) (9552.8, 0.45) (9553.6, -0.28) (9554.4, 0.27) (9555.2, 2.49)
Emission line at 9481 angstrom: H-beta 4861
